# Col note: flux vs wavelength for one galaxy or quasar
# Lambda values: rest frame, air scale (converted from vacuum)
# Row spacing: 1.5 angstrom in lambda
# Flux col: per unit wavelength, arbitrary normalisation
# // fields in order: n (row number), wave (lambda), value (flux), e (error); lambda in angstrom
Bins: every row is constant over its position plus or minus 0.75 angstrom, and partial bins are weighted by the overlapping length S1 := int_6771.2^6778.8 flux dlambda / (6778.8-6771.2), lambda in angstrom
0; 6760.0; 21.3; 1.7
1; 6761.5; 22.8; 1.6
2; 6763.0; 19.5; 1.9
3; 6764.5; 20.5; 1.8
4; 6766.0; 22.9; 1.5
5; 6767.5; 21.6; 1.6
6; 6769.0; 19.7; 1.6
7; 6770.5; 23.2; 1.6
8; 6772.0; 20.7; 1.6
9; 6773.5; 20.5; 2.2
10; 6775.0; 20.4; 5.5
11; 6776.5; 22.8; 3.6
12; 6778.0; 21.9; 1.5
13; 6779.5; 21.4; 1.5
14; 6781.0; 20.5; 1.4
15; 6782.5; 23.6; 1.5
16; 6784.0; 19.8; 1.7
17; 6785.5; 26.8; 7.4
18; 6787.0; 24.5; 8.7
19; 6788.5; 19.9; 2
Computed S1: 21.3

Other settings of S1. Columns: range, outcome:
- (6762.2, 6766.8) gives 21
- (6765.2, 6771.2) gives 21.8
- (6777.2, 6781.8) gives 21.3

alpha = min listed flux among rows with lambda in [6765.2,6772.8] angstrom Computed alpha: 19.7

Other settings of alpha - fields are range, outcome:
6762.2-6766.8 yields 19.5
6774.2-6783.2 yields 20.4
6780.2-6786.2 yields 19.8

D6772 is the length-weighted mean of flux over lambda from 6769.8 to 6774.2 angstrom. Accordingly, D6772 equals 21.5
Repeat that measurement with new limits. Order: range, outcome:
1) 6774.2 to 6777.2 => 21.6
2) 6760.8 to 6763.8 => 21.1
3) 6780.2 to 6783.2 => 22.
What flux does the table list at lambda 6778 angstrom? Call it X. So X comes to 21.9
